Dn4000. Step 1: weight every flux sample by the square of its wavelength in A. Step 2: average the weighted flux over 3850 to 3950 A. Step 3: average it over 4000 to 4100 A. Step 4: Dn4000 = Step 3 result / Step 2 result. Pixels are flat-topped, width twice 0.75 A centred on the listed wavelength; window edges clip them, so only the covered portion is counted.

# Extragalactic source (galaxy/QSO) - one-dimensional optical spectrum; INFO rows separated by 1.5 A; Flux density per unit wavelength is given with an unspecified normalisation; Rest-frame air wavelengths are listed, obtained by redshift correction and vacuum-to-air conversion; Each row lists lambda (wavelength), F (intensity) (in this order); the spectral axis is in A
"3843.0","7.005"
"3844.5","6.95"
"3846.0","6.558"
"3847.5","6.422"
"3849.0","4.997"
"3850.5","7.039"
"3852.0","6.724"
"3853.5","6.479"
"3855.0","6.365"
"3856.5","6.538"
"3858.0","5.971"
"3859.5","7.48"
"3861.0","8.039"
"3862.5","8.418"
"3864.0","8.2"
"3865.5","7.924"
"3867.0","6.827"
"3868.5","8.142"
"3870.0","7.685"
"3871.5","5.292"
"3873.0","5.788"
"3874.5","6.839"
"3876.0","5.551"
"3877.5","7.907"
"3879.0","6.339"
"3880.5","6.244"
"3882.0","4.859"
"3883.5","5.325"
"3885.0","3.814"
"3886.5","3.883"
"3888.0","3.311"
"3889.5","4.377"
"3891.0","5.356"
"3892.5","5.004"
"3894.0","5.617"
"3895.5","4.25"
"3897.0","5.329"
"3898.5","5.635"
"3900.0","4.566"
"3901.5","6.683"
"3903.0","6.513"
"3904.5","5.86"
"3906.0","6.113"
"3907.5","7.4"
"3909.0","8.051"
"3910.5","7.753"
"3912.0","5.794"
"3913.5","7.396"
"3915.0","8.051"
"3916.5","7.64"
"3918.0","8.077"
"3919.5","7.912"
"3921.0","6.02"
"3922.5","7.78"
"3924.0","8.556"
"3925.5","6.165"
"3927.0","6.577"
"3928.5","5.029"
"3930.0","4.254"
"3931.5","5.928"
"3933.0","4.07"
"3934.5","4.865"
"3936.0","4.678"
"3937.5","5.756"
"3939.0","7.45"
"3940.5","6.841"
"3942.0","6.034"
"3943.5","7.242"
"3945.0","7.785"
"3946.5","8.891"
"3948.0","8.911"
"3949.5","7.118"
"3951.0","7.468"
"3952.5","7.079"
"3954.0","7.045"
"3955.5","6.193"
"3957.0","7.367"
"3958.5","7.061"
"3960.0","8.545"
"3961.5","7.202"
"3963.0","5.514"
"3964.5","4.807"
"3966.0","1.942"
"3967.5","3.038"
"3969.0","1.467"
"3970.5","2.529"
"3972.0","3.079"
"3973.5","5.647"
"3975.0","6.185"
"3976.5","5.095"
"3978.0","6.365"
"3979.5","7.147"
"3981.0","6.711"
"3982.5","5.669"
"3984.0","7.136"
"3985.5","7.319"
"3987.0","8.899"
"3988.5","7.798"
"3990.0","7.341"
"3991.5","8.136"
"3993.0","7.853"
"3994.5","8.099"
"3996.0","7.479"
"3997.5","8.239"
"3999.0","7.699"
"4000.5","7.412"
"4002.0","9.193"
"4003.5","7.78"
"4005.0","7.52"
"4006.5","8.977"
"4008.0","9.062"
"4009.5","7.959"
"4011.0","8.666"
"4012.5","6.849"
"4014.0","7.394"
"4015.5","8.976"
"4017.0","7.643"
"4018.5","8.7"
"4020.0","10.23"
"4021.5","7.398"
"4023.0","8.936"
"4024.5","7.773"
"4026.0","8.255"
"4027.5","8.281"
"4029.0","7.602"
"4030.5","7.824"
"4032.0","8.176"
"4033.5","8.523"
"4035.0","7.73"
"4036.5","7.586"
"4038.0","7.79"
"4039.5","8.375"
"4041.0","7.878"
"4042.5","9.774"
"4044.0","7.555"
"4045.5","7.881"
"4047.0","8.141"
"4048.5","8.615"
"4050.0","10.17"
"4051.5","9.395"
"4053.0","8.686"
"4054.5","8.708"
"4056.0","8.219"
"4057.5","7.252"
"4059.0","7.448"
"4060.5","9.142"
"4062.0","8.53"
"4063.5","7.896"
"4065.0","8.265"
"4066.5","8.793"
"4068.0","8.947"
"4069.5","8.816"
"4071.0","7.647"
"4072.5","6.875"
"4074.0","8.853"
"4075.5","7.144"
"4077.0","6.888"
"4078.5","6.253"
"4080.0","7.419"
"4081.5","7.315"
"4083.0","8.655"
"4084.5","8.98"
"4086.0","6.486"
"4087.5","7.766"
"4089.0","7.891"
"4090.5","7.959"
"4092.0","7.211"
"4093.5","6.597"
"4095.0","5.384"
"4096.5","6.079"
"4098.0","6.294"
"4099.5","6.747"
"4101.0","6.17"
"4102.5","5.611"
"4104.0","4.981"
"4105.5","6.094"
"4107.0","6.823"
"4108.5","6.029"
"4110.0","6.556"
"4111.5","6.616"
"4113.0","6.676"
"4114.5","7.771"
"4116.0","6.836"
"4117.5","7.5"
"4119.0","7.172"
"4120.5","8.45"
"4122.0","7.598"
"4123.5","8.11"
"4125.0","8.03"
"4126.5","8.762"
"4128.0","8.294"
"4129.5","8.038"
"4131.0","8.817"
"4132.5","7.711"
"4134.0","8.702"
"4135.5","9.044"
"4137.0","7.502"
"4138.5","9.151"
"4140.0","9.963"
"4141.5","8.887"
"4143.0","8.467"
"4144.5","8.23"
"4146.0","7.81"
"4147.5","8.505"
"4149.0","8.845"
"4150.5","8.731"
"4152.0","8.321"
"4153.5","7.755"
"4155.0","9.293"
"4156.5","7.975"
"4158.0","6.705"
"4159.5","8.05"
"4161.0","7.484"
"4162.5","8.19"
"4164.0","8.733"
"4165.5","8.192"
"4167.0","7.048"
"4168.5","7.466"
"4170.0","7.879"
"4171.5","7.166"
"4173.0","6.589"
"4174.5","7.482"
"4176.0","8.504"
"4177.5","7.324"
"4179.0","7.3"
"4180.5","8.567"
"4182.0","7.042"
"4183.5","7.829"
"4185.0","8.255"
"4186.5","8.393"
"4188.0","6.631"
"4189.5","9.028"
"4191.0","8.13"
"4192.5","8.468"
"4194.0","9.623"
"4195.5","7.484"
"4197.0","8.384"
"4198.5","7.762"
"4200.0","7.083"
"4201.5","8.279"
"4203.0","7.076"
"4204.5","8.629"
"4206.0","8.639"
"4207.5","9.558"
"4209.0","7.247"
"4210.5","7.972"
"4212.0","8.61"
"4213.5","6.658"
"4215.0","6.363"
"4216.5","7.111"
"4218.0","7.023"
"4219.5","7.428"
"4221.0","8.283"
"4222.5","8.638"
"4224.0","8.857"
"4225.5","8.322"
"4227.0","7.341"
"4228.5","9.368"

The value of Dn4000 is 1.3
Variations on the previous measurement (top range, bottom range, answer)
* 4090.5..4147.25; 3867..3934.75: 1.36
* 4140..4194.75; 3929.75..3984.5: 1.50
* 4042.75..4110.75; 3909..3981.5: 1.29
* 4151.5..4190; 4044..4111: 1.08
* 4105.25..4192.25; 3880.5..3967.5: 1.42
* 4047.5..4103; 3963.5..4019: 1.18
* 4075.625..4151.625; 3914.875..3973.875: 1.33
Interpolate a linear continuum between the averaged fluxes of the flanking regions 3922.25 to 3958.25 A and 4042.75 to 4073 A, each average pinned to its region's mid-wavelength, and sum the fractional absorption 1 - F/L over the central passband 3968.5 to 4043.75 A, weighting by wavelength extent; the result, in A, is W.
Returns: 1.3 A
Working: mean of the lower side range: 6.62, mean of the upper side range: 8.38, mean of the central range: 7.5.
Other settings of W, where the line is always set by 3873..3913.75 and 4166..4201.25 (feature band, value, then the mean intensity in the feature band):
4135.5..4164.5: -3.0 A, 8.36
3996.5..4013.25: -4.0 A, 8.11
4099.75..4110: 1.7 A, 6.03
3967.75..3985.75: 3.1 A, 5.24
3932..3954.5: -2.3 A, 6.74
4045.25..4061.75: -3.9 A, 8.53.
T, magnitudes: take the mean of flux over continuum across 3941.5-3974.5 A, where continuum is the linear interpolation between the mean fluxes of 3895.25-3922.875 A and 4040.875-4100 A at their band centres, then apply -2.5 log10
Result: 0.17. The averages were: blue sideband 6.7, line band 6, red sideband 7.87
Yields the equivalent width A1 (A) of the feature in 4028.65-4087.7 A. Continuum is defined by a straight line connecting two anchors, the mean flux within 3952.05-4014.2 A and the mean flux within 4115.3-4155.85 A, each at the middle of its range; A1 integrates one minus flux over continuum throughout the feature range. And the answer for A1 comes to -4.8 A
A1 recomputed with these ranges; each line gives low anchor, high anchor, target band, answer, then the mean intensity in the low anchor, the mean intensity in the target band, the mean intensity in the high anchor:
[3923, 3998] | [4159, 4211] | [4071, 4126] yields 1.9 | 6.35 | 7.07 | 7.93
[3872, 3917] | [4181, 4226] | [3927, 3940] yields 1.7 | 5.9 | 5.36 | 7.96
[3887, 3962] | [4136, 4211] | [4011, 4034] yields -3.5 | 6.48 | 8.18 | 8.08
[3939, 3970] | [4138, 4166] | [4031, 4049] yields -2.3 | 6.37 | 8.16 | 8.38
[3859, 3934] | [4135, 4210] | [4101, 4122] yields 2.7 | 6.3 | 6.71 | 8.09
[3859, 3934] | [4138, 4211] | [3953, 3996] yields 4.2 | 6.3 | 6.14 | 8.08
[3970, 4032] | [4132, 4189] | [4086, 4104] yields 2.8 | 7.51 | 6.62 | 8.05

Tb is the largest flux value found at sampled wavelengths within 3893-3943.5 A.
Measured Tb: 8.556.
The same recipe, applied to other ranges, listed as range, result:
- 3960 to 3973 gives 8.545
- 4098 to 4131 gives 8.817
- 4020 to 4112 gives 10.23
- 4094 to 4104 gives 6.747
